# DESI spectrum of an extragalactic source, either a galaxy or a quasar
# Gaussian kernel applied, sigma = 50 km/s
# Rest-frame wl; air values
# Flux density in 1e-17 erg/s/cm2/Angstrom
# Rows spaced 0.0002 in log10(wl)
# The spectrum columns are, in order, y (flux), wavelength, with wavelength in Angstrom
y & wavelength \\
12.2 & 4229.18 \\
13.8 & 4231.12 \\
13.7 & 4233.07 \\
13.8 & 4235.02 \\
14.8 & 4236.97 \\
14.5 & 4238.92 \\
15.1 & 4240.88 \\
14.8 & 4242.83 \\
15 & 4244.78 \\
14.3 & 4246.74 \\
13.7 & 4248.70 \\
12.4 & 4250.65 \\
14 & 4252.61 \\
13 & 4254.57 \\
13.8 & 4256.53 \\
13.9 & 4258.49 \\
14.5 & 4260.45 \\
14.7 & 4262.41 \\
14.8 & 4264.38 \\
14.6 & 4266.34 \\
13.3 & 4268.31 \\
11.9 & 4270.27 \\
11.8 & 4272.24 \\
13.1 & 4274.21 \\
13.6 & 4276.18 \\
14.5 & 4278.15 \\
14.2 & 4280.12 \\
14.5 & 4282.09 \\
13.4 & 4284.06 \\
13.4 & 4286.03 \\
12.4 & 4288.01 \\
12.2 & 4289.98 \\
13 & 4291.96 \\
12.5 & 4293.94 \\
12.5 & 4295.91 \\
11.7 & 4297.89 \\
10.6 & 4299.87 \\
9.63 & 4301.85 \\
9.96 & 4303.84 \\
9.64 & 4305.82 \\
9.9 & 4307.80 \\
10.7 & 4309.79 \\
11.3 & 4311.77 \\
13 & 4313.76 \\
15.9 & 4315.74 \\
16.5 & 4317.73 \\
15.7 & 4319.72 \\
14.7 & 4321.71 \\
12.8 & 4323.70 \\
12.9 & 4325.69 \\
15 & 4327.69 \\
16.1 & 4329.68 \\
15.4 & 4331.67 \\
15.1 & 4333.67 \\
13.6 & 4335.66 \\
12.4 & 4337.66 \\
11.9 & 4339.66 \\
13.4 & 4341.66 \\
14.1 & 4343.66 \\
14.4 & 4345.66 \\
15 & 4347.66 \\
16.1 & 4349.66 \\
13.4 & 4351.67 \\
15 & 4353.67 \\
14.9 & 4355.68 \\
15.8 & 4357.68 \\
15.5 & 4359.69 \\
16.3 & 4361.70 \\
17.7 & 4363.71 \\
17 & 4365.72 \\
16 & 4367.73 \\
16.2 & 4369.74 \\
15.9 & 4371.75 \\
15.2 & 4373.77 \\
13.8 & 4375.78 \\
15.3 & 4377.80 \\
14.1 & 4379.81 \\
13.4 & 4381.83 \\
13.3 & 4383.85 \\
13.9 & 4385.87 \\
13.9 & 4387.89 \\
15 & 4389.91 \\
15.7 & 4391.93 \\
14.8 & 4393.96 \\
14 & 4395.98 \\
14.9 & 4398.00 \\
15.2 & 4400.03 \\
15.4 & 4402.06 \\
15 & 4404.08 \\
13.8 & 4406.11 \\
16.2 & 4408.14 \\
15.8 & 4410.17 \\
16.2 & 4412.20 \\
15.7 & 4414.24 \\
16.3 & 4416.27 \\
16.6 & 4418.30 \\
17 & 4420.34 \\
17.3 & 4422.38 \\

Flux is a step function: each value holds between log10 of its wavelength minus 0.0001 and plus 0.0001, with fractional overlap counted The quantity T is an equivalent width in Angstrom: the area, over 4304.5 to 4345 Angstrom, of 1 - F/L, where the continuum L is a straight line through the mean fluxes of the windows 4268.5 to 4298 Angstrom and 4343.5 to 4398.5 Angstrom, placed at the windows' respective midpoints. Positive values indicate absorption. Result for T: 1.5 Angstrom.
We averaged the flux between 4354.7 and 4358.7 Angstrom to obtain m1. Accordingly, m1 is 15.4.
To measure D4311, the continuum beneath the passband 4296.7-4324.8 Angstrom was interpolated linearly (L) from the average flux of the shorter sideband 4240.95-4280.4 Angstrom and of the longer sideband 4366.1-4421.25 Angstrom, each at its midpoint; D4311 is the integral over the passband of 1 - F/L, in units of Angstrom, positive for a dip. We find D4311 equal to 4.0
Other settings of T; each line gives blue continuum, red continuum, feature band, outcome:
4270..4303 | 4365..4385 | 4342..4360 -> -0.6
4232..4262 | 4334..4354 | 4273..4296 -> 1.2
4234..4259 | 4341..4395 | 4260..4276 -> 0.8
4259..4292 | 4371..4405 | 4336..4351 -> 0.3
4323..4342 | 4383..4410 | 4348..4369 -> -2.2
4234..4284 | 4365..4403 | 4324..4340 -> 0.4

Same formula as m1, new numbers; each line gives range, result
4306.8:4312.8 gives 10.6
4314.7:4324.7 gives 15.1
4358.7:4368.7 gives 16.5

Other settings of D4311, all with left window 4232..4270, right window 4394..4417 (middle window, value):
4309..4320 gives 0.60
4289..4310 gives 4.84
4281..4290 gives 0.67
